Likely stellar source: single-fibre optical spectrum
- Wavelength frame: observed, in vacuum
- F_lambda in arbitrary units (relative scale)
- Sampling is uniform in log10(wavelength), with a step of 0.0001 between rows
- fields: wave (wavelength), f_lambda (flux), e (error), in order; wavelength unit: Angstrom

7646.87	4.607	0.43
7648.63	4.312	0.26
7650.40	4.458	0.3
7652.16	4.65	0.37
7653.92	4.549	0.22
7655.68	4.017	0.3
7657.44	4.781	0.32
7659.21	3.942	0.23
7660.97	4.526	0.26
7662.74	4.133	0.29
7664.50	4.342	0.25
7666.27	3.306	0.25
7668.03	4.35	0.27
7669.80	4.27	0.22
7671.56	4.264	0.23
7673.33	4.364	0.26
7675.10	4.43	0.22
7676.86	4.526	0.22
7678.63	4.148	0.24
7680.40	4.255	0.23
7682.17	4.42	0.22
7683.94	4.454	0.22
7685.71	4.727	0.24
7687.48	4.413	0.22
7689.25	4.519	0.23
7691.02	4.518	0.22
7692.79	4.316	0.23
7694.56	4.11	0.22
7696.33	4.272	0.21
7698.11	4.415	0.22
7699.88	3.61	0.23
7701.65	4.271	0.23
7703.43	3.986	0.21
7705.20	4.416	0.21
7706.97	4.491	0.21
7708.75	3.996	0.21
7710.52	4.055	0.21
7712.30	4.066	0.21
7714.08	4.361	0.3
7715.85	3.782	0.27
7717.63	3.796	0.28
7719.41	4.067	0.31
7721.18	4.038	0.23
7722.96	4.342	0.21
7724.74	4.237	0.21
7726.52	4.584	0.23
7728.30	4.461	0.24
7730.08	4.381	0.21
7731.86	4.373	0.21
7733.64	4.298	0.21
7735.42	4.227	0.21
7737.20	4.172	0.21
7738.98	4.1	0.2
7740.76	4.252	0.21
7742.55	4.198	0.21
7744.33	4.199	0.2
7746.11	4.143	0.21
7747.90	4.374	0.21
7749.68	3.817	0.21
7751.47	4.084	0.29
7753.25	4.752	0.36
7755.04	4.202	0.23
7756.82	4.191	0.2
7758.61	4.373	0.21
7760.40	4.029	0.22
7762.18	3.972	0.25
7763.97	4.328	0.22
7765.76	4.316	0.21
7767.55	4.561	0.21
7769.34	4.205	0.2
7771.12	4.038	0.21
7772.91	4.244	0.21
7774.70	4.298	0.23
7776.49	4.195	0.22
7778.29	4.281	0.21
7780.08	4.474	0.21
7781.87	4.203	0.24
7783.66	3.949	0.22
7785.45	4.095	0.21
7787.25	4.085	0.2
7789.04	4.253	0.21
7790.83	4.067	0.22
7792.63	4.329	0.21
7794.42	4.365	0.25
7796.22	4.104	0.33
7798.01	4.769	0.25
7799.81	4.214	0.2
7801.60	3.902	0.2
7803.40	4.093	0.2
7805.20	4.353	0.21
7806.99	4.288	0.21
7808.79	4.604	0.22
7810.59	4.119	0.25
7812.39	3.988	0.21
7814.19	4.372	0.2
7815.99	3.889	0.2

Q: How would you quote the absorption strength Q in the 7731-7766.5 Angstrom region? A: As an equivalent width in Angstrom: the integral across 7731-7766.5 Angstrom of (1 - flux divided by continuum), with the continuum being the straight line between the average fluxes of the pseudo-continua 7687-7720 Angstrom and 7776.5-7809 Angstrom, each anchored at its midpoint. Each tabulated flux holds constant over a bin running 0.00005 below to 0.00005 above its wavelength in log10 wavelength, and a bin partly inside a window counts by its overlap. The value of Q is -0.1 Angstrom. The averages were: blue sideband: 4.18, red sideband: 4.24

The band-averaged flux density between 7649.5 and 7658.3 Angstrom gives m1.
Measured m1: 4.49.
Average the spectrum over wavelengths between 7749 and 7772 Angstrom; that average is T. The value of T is 4.22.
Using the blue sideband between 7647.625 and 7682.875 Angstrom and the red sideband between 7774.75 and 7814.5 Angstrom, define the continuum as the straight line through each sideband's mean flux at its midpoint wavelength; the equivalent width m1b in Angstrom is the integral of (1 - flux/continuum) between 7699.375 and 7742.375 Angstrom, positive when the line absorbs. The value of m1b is 0.8 Angstrom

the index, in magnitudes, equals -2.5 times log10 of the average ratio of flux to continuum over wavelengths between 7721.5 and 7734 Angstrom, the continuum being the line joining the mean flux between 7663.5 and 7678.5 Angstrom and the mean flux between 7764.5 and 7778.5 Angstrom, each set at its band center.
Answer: -0.03 mag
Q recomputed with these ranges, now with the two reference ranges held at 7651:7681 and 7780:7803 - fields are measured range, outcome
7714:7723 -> 0.5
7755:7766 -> 0.1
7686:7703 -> 0.0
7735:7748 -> 0.1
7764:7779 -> -0.2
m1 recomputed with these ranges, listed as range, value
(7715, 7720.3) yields 3.88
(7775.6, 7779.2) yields 4.23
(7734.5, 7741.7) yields 4.19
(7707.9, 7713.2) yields 4.04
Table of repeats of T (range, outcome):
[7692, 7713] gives 4.17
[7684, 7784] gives 4.24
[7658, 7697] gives 4.3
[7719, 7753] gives 4.24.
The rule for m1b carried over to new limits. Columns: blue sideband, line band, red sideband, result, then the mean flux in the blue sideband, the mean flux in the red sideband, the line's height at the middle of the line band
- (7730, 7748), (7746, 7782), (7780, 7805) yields -0.2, 4.24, 4.2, 4.22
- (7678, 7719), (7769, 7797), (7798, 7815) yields 0.3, 4.23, 4.24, 4.24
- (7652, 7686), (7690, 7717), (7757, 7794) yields 0.7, 4.31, 4.22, 4.28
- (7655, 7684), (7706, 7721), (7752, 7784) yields 0.6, 4.26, 4.26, 4.26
